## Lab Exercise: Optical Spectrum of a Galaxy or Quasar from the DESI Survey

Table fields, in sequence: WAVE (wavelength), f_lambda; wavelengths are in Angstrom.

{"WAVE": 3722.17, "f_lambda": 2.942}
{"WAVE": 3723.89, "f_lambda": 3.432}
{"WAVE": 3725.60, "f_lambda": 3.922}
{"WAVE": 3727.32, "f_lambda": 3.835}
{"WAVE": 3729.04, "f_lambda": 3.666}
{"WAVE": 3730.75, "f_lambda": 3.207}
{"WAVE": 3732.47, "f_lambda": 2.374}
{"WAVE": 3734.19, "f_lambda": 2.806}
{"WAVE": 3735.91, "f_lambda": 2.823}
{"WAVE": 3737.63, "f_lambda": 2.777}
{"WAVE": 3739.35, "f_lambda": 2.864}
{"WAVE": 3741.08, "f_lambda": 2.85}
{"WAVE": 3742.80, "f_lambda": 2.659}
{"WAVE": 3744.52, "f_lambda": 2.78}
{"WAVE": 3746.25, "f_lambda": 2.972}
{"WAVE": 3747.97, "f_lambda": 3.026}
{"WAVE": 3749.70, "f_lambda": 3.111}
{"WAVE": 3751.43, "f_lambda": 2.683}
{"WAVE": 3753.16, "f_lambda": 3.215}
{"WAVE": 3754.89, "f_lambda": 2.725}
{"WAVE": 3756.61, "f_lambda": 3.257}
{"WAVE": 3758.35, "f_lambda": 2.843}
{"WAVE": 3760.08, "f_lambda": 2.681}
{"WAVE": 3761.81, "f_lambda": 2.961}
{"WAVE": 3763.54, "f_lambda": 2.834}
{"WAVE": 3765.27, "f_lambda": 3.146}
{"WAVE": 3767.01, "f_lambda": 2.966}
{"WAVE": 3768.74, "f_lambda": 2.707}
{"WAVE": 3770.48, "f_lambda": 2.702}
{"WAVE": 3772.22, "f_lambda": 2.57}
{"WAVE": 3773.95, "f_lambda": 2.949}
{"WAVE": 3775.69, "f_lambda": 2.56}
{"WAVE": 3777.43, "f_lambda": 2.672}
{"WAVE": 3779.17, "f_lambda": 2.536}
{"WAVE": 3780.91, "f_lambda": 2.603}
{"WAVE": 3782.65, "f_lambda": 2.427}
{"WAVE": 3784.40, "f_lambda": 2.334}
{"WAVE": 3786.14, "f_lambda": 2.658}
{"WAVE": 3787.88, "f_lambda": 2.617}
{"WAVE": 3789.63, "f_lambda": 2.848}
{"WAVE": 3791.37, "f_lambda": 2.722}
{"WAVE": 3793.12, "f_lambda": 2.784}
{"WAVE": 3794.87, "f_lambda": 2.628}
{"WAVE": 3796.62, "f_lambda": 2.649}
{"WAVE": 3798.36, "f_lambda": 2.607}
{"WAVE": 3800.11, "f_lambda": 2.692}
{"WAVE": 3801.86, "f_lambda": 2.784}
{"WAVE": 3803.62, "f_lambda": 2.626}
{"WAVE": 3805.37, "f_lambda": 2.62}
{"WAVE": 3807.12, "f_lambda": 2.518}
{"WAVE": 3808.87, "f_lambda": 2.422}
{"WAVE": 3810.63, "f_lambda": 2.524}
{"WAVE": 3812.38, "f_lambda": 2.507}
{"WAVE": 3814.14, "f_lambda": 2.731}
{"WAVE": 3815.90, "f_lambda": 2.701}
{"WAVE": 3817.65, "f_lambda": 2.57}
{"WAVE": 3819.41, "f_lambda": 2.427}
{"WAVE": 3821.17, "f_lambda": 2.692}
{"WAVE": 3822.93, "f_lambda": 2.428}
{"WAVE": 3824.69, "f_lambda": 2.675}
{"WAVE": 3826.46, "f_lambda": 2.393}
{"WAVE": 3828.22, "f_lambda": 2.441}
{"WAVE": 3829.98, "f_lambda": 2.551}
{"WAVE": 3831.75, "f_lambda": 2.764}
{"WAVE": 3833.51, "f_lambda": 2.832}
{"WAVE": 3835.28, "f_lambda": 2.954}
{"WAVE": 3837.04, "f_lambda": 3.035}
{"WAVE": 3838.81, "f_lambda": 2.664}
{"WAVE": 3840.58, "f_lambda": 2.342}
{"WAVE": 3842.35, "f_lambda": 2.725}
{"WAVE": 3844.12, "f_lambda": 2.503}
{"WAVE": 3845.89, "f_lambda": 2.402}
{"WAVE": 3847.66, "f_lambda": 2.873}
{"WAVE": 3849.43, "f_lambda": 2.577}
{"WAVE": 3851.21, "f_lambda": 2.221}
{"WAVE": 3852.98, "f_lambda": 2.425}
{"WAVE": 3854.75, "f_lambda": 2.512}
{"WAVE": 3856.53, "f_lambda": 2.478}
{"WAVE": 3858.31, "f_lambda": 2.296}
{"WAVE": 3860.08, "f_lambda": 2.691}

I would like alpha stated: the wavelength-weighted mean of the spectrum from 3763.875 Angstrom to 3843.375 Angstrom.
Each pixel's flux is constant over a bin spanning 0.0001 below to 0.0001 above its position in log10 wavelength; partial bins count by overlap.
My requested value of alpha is 2.65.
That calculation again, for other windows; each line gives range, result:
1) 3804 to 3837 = 2.61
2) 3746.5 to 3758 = 2.99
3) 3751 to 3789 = 2.76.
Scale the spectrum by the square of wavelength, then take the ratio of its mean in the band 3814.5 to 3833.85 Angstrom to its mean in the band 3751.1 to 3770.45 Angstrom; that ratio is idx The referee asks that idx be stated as 0.92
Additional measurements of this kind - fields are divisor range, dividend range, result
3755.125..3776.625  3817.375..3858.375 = 0.94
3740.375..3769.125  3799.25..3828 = 0.91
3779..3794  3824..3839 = 1.06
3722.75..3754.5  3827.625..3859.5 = 0.90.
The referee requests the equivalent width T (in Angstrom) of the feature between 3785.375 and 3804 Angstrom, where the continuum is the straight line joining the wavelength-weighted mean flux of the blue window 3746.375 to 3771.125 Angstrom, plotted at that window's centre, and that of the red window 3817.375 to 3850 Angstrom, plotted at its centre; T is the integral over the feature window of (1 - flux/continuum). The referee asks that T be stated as 0.6 Angstrom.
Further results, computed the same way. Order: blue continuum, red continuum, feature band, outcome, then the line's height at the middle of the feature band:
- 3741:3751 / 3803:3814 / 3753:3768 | -0.70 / 2.81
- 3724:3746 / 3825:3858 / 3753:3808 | 2.55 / 2.86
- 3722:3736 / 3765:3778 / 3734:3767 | 1.16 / 3.01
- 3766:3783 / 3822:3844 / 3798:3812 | 0.35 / 2.66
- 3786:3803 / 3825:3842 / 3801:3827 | 1.02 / 2.68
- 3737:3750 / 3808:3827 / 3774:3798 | 0.52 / 2.69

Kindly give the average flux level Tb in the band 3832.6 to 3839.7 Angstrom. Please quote 2.87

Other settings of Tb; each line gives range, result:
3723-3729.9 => 3.71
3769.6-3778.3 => 2.69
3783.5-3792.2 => 2.63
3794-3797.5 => 2.64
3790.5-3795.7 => 2.71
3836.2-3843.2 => 2.69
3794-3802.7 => 2.67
